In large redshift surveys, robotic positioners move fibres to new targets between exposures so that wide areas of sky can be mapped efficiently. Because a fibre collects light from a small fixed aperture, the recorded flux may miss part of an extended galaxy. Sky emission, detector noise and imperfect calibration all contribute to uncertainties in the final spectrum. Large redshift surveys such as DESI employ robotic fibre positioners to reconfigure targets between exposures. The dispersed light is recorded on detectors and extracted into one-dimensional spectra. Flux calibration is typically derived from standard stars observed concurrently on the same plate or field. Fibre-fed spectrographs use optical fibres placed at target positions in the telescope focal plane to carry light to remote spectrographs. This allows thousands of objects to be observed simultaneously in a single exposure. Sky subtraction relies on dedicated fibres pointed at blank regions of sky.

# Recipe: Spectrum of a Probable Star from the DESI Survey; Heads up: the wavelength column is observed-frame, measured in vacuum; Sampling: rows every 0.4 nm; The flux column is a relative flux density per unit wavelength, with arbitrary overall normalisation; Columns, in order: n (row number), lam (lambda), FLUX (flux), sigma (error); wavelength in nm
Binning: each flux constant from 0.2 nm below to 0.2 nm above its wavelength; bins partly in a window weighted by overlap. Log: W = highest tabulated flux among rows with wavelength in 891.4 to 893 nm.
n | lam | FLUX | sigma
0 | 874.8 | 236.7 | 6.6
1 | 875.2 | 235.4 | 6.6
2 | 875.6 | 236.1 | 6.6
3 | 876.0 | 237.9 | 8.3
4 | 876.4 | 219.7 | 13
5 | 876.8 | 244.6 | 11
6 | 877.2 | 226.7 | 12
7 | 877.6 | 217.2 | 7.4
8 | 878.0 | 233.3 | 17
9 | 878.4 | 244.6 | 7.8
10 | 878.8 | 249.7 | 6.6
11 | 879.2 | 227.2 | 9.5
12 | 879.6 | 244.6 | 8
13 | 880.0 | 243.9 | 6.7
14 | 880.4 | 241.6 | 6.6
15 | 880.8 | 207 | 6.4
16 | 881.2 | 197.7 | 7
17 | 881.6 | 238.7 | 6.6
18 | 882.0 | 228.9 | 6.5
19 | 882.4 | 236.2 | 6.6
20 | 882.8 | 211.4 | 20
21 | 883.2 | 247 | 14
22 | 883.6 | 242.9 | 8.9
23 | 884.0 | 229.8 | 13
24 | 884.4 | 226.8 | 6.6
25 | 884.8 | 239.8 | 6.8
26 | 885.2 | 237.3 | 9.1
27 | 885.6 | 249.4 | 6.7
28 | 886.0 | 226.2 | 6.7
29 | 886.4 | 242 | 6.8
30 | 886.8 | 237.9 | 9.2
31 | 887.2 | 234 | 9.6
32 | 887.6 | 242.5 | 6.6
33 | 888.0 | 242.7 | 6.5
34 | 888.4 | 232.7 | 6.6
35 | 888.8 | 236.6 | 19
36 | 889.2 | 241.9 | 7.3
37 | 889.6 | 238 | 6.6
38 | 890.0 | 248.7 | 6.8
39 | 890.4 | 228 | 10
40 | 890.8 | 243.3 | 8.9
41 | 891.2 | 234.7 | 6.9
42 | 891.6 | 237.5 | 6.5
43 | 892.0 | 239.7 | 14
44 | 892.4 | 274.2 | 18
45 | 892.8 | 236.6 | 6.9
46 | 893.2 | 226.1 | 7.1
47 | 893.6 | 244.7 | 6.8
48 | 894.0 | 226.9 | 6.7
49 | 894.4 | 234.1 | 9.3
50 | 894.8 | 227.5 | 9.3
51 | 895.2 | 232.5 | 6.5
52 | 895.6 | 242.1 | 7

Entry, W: 274.2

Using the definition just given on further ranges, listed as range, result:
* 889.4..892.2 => 248.7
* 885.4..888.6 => 249.4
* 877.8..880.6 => 249.7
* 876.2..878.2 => 244.6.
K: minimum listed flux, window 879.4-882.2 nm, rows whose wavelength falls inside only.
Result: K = 197.7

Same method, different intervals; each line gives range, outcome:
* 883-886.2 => 226.2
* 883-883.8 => 242.9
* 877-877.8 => 217.2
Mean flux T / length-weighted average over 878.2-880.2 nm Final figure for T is 242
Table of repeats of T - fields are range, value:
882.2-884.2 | 233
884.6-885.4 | 239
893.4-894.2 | 236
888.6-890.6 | 239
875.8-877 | 234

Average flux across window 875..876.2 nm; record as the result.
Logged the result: 236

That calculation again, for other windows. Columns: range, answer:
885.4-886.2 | 238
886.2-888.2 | 240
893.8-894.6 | 231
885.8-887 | 235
